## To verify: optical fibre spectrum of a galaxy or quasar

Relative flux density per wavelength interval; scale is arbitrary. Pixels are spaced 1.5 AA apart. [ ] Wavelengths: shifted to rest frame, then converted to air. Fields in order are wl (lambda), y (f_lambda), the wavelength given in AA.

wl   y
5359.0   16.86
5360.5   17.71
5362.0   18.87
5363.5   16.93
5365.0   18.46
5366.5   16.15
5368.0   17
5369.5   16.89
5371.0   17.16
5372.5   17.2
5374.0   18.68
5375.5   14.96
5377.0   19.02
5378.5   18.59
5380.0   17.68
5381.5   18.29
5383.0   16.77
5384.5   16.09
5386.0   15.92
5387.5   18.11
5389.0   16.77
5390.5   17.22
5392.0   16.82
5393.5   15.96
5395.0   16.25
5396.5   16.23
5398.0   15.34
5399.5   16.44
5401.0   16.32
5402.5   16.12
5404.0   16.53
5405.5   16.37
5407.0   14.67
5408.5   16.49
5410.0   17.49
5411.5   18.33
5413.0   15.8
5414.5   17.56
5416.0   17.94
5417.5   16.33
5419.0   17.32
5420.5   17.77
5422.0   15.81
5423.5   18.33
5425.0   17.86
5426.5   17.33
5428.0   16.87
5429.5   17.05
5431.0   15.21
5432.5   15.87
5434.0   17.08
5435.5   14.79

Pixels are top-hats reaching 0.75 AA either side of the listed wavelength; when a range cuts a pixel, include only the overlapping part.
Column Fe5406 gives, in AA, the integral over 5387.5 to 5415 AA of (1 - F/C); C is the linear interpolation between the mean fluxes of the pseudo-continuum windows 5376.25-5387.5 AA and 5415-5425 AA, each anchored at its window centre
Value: 1.4 AA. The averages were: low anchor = 17.5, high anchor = 17.3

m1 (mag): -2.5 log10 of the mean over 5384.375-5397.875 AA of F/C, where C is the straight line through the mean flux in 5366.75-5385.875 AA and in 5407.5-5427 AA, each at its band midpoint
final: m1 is 0.045 mag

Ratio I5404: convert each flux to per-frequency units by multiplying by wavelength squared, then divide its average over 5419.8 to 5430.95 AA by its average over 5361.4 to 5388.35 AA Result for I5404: 1.0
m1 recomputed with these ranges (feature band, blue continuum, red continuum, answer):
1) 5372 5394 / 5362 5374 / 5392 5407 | -0.03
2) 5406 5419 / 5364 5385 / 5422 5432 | 0.02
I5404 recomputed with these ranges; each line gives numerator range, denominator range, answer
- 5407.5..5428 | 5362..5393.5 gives 1.01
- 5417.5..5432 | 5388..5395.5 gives 1.03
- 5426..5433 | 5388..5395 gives 1.00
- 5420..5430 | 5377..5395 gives 1.02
